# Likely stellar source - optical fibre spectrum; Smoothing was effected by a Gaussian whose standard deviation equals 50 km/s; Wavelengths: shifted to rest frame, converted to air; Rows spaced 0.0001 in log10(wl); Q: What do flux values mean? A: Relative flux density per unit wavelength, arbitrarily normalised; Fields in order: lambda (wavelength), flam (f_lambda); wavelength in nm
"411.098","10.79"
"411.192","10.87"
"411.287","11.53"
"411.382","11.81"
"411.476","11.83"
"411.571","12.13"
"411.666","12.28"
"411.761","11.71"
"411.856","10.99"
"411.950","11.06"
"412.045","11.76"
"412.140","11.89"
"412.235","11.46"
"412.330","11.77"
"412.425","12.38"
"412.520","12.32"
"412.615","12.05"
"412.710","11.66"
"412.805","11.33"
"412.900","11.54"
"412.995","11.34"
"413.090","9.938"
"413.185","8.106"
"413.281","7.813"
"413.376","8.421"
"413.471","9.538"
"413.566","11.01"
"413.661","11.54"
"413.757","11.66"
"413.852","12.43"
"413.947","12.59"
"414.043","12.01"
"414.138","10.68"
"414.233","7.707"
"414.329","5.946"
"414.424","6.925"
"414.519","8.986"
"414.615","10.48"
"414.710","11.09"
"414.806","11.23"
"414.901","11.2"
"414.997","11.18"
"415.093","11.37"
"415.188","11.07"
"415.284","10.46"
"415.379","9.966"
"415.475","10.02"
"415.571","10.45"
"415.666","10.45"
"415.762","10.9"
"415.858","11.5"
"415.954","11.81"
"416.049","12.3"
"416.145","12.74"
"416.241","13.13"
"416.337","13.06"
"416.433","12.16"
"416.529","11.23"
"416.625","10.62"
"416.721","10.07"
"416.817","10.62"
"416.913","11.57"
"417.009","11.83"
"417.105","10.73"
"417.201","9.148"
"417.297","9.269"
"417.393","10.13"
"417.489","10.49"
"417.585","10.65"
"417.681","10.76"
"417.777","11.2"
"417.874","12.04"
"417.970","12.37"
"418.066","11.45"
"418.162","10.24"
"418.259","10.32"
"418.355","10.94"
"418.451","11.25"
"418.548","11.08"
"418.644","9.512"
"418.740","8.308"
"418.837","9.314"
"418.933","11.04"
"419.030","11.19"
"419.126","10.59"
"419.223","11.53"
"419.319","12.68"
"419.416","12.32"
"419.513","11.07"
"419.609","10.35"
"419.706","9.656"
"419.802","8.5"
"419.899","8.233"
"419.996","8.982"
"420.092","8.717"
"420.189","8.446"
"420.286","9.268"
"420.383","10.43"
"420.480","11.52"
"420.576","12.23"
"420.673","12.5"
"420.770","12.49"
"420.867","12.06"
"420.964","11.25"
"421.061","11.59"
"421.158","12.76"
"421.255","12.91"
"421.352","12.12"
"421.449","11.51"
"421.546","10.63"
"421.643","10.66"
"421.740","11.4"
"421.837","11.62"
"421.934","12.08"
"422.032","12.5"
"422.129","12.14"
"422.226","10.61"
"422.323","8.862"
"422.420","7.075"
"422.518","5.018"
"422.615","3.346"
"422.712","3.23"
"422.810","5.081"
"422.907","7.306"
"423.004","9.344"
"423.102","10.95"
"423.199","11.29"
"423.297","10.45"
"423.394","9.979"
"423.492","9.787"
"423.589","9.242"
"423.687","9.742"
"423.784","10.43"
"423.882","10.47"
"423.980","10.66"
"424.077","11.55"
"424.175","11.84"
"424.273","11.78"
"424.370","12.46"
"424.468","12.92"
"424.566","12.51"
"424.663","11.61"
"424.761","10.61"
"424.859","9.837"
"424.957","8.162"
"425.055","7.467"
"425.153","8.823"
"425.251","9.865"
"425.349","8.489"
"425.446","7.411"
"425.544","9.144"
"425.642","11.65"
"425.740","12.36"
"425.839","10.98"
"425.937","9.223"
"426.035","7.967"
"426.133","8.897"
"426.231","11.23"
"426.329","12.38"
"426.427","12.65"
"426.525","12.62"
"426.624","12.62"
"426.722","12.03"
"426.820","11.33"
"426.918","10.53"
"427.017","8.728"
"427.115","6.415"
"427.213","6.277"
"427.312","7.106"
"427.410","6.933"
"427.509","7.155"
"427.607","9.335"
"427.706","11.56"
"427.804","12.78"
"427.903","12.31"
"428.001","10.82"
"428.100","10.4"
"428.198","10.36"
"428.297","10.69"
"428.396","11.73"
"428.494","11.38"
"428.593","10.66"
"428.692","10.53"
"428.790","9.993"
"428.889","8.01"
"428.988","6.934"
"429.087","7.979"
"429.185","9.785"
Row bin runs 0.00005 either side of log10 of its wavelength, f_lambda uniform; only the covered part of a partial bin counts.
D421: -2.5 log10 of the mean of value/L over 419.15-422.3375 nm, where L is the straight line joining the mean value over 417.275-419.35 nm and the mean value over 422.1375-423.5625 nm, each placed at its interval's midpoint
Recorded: -0.18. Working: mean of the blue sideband 10.7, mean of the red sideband 8.16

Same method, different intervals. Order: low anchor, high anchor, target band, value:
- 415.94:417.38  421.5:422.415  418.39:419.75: 0.045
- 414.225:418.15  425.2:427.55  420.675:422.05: -0.155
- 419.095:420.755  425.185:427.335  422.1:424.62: 0.075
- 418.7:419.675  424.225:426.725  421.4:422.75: 0.144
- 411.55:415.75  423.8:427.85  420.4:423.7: 0.022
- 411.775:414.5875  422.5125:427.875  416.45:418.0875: -0.056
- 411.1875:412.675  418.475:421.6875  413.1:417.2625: 0.072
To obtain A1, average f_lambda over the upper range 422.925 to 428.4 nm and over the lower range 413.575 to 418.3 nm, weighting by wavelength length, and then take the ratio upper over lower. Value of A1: 0.94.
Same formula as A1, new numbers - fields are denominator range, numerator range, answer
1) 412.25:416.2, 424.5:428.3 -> 0.94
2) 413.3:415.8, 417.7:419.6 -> 1.06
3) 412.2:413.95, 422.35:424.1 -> 0.78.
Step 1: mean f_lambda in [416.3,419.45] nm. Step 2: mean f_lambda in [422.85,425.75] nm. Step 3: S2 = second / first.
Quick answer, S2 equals 0.94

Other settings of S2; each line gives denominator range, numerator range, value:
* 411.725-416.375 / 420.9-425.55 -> 0.92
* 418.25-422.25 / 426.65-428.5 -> 0.91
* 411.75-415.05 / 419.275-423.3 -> 0.95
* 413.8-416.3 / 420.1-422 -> 1.06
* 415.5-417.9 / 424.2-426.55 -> 0.94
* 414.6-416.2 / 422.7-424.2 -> 0.86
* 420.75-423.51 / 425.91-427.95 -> 1.00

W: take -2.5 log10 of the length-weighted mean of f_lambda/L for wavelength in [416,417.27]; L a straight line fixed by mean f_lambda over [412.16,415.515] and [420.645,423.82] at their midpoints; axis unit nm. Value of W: -0.10 mag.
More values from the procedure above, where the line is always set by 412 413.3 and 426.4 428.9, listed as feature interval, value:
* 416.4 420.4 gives 0.03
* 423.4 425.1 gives -0.02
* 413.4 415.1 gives 0.07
